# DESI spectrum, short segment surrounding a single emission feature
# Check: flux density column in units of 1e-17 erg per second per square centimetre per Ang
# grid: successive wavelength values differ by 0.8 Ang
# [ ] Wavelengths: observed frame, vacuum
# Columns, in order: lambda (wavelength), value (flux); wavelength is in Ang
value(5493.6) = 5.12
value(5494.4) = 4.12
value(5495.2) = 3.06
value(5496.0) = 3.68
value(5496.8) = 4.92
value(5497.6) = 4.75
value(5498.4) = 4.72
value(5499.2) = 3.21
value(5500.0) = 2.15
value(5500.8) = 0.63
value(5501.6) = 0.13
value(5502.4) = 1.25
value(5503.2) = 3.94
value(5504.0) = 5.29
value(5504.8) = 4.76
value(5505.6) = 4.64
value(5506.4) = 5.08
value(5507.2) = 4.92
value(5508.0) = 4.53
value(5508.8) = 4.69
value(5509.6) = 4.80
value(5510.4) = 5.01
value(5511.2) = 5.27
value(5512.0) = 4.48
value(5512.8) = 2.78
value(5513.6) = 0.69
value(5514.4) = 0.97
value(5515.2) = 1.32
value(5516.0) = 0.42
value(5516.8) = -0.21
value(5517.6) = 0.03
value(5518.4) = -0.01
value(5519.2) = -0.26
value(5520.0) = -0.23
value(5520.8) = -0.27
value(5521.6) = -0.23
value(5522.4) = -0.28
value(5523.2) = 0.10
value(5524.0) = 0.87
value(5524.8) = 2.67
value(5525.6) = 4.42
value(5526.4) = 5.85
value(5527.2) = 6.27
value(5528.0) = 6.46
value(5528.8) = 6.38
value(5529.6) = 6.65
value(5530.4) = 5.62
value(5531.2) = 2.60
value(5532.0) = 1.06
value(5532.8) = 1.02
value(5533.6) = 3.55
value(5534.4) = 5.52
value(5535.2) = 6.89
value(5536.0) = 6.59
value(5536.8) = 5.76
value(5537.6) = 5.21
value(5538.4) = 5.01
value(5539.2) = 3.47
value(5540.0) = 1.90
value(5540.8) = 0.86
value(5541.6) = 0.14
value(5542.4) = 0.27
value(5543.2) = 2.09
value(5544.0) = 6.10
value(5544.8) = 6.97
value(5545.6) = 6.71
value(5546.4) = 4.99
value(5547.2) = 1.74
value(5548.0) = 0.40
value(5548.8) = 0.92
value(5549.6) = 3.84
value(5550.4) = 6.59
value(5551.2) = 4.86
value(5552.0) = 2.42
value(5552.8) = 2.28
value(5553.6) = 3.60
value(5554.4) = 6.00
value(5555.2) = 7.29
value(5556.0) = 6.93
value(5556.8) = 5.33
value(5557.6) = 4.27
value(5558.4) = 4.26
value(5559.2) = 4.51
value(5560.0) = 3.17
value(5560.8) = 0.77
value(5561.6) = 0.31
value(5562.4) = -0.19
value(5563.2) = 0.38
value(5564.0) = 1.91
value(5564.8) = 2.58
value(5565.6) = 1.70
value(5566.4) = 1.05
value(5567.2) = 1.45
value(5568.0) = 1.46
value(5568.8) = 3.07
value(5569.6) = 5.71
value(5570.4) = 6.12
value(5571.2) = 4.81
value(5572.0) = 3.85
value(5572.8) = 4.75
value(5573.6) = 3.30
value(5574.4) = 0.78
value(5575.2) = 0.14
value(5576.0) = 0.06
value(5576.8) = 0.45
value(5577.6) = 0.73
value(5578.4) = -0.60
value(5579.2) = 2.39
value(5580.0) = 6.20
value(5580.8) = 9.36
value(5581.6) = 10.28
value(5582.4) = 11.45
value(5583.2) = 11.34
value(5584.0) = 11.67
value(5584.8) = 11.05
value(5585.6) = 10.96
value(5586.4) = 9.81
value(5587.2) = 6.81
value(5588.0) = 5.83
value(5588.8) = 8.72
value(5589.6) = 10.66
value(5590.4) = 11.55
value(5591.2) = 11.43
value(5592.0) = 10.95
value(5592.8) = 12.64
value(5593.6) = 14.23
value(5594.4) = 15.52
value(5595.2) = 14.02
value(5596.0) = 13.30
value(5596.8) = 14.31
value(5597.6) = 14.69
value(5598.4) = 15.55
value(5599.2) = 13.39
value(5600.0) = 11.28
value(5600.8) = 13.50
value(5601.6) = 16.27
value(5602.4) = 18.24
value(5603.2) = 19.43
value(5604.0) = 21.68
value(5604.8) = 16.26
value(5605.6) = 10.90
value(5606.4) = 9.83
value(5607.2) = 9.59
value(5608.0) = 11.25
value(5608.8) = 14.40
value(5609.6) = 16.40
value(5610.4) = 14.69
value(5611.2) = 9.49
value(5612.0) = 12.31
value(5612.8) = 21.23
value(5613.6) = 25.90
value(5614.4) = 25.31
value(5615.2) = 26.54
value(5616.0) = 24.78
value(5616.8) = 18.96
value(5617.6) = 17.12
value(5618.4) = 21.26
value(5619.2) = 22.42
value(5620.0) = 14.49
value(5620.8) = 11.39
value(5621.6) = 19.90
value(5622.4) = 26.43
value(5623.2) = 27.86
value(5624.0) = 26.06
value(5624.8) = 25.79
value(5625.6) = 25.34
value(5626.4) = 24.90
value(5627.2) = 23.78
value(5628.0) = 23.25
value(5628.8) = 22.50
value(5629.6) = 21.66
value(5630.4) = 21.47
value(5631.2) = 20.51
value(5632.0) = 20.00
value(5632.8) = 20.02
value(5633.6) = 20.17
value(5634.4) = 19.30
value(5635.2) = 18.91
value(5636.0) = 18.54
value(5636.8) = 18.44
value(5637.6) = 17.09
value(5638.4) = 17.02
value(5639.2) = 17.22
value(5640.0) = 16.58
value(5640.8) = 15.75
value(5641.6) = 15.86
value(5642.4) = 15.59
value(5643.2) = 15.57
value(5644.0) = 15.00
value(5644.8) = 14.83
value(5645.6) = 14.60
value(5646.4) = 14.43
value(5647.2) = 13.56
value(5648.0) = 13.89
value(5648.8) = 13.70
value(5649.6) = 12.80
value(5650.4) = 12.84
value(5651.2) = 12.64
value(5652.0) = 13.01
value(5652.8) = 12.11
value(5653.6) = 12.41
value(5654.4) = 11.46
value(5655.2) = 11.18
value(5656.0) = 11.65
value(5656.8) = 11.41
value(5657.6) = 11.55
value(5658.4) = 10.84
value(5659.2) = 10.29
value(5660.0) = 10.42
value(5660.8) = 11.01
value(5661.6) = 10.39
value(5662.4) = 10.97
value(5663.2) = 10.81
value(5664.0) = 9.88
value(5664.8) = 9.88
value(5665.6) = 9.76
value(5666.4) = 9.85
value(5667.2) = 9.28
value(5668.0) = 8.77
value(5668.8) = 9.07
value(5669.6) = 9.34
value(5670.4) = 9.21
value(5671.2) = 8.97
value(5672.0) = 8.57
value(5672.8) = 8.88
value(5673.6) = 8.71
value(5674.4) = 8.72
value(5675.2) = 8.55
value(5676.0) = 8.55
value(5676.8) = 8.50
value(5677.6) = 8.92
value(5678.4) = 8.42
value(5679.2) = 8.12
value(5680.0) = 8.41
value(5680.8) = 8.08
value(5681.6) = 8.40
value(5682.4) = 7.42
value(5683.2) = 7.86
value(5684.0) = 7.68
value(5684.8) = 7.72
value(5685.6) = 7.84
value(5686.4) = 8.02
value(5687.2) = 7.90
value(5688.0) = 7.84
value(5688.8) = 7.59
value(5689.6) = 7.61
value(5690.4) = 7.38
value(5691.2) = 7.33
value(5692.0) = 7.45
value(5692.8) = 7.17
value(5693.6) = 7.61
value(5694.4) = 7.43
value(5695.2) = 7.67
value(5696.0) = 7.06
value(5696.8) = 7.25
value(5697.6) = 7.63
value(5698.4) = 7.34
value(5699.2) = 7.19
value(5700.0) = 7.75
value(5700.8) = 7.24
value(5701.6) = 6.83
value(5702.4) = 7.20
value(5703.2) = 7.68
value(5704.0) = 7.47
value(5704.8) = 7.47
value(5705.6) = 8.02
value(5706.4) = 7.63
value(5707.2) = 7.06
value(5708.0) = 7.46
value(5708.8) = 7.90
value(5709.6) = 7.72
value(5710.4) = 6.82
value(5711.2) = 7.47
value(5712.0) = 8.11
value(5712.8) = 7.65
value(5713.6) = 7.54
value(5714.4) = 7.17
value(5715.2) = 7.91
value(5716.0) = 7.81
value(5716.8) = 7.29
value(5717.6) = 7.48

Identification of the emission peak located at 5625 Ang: Ly-alpha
